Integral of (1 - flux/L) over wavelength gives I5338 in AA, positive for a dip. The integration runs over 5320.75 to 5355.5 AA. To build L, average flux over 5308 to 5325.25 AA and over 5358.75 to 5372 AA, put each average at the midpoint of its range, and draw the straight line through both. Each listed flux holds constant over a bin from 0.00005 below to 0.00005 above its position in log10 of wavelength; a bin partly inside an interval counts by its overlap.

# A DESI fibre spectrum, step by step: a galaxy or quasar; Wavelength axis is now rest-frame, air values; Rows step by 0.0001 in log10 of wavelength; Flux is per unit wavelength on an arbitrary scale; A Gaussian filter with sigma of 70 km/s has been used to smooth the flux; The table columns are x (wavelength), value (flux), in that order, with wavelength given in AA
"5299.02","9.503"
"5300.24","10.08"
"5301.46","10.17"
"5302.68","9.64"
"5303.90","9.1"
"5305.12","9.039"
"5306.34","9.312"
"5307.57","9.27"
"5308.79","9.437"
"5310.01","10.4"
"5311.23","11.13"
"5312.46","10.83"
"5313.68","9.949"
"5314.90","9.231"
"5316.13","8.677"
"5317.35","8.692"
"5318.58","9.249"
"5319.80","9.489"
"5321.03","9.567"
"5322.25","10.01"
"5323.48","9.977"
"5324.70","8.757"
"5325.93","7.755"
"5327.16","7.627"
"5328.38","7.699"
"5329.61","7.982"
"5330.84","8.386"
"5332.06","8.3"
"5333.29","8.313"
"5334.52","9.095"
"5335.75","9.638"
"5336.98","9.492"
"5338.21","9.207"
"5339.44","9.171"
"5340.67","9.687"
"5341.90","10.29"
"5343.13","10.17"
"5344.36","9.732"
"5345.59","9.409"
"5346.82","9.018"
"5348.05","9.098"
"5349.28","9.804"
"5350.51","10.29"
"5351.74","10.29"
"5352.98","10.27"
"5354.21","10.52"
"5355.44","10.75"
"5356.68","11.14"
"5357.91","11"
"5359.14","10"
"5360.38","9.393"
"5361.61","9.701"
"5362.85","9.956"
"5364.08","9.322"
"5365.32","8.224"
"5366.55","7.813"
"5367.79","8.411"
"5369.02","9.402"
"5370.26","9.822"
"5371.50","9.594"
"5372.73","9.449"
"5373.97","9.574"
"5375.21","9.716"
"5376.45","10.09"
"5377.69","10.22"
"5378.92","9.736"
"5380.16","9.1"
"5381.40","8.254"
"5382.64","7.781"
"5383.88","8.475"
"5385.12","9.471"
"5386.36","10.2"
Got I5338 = 0.63 AA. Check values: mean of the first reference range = 9.67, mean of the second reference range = 9.22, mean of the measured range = 9.3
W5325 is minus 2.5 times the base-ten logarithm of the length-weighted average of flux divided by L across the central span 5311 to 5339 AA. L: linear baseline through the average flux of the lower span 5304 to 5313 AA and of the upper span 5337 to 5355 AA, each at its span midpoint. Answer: 0.09 mag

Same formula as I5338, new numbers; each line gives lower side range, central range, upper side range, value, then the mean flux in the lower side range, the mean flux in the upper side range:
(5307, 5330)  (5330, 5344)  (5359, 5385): 0.0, 9.26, 9.23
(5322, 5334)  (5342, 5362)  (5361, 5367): -2.7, 8.44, 9.04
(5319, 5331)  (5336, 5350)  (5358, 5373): -0.9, 8.75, 9.32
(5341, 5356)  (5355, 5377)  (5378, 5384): -0.7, 9.97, 8.77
